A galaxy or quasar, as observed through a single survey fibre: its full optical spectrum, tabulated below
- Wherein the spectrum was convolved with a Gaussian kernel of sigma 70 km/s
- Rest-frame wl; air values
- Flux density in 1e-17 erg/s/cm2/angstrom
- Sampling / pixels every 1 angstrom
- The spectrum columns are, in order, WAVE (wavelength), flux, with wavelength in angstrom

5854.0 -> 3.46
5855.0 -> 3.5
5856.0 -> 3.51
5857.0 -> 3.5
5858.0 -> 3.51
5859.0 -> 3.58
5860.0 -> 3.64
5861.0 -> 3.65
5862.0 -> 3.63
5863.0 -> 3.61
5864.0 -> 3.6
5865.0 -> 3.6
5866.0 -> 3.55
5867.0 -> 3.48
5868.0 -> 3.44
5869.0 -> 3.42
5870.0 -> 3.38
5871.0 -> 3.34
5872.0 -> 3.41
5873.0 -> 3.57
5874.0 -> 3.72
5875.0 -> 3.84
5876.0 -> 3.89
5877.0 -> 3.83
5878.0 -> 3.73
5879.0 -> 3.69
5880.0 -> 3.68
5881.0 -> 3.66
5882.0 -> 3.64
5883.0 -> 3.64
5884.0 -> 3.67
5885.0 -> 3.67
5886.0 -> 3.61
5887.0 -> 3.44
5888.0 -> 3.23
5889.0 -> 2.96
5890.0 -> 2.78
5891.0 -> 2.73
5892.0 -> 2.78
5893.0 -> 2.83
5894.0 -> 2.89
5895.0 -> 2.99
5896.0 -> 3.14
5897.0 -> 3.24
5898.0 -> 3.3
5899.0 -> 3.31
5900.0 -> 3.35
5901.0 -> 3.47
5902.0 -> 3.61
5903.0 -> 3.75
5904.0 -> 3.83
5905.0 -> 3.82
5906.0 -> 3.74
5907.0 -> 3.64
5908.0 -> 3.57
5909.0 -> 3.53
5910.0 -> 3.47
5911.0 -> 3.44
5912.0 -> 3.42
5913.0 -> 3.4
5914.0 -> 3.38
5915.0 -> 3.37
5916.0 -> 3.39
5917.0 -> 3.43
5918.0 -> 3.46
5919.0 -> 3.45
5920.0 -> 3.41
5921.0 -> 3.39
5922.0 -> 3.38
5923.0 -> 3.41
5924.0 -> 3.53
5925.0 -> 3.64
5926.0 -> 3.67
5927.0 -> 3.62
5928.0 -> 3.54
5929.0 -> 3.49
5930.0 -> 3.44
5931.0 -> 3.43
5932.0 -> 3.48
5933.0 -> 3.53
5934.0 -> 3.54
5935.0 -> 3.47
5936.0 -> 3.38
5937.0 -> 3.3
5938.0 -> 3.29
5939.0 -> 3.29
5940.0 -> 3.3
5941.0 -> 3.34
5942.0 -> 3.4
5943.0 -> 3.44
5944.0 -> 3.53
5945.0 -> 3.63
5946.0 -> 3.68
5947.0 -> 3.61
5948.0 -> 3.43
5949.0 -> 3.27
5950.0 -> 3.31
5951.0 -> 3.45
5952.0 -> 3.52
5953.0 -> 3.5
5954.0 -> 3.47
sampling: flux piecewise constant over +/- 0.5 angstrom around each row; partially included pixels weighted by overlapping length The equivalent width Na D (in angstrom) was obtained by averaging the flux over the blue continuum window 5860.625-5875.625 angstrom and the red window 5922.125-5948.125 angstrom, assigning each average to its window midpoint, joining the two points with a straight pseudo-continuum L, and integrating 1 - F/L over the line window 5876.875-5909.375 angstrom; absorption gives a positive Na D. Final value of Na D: 1.0 angstrom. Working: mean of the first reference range 3.55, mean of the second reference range 3.48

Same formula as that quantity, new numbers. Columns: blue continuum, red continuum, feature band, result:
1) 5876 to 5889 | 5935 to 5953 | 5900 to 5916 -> -0.08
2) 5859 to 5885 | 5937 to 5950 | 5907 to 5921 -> 0.23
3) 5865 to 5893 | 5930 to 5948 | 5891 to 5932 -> 0.47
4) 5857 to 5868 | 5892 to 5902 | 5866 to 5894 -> -0.55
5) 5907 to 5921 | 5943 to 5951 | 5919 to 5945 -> 0.12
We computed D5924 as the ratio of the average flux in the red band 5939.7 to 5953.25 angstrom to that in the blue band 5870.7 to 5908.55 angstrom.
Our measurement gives 1.00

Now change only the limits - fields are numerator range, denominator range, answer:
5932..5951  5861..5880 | 0.95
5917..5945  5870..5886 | 0.94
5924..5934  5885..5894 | 1.15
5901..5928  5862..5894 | 1.02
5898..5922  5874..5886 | 0.94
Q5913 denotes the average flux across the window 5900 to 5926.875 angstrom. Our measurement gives 3.52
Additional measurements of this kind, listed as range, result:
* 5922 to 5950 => 3.47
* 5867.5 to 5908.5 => 3.44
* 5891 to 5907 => 3.33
